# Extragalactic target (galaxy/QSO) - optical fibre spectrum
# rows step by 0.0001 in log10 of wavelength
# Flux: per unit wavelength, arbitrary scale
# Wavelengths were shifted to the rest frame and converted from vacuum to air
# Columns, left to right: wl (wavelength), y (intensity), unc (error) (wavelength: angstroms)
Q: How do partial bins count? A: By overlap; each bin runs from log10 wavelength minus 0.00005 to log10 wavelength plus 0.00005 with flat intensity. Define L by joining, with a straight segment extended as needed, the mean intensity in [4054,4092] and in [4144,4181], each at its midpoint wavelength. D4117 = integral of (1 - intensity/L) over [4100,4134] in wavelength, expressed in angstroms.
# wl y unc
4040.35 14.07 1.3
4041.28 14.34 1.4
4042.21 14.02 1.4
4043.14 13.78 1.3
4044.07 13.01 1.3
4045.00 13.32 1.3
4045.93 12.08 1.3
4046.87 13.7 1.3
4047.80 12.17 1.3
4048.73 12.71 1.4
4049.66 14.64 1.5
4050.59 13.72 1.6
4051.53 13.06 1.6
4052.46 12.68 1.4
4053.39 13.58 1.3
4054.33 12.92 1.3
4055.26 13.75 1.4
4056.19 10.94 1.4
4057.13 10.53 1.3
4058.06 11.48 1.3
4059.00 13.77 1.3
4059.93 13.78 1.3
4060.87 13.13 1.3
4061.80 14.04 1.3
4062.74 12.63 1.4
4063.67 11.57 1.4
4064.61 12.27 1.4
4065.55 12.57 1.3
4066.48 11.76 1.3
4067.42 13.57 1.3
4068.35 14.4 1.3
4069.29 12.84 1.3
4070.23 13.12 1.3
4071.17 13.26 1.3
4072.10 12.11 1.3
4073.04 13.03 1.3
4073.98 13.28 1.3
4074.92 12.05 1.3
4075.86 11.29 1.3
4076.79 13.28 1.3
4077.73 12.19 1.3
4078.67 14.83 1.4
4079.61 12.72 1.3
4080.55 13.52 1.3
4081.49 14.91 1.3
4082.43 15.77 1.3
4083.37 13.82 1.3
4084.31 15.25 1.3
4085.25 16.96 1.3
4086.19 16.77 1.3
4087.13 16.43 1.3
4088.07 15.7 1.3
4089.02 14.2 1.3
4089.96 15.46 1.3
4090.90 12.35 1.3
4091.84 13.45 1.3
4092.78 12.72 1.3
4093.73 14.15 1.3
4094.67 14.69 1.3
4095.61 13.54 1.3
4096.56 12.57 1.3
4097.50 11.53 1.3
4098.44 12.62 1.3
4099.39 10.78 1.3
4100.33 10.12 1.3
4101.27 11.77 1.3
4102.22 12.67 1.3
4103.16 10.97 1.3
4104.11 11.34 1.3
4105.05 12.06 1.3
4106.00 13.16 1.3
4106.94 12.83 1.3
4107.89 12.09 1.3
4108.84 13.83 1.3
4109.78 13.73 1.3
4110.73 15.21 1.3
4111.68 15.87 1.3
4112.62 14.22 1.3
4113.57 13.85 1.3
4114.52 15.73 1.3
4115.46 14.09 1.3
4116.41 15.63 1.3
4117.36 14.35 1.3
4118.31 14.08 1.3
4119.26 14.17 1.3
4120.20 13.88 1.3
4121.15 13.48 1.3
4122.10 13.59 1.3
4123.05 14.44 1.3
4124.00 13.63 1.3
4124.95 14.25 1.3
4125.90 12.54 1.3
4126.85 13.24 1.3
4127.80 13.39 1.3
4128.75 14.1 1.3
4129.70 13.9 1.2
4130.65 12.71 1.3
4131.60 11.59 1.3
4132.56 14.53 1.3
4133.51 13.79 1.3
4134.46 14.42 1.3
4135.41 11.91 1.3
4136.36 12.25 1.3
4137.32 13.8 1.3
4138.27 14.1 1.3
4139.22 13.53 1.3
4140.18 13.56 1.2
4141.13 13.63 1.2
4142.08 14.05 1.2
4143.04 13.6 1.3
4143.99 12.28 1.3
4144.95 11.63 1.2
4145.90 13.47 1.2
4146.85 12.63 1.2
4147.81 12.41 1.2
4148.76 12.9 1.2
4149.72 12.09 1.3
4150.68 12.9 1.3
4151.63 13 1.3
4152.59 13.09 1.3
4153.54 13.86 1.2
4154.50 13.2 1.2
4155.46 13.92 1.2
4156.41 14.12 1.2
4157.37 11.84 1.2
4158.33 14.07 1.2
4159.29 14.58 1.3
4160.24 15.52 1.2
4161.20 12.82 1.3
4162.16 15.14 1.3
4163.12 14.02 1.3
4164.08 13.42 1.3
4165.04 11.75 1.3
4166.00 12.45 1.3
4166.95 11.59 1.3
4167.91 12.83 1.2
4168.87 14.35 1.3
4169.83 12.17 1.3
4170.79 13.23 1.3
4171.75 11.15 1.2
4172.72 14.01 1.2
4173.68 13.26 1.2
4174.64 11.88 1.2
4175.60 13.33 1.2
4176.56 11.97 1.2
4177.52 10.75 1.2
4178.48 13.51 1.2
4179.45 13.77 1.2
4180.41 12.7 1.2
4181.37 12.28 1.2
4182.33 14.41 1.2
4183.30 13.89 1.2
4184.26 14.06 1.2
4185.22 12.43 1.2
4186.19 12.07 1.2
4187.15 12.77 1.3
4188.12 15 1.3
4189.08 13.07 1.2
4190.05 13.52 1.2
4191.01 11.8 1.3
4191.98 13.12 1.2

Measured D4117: -0.61 angstroms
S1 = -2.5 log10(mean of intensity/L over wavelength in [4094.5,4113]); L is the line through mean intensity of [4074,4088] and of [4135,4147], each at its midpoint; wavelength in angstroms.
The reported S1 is 0.09 mag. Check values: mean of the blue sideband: 14.3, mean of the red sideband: 13.1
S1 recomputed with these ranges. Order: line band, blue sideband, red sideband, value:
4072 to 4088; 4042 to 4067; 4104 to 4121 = -0.060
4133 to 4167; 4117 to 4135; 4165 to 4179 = -0.015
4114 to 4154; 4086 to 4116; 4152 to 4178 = -0.017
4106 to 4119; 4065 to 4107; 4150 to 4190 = -0.076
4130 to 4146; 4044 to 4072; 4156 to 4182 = -0.018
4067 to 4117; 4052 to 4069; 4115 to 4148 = -0.039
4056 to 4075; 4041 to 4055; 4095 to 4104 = 0.009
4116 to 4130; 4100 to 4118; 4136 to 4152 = -0.053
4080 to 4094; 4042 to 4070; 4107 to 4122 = -0.087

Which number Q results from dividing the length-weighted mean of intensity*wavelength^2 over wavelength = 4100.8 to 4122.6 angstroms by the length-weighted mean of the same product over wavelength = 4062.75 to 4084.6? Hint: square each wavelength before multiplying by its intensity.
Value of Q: 1.05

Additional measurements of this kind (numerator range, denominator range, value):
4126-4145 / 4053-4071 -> 1.08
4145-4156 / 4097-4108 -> 1.13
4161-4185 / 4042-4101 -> 1.03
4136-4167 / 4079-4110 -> 1.01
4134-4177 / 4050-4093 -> 1.02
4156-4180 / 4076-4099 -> 0.97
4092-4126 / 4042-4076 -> 1.06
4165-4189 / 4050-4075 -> 1.06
